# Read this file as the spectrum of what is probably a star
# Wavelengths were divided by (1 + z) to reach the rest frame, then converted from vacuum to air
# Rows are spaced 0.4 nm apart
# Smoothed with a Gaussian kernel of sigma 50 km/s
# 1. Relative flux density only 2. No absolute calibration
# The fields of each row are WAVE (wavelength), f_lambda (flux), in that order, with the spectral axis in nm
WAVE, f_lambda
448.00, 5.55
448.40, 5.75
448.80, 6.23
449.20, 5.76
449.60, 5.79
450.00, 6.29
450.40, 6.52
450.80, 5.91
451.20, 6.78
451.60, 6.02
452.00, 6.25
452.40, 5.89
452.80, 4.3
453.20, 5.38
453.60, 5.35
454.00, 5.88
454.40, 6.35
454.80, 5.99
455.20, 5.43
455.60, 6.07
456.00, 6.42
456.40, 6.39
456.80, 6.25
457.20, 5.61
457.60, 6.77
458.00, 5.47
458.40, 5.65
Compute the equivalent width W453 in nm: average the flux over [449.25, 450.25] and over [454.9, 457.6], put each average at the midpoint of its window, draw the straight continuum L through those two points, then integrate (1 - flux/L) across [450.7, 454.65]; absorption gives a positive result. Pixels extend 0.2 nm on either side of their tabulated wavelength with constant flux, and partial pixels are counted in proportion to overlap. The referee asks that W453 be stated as 0.155 nm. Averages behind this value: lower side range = 6.02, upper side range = 6.08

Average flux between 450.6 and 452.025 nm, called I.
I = 6.24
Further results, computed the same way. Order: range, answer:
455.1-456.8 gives 6.14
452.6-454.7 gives 5.48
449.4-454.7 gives 5.9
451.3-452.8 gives 5.87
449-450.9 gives 6.06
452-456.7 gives 5.8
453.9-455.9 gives 5.97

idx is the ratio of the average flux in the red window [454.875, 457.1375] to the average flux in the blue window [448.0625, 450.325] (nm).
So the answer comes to 1.0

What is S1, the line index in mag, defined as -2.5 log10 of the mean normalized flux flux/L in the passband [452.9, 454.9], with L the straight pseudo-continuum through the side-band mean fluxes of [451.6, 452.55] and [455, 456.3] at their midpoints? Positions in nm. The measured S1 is 0.06 mag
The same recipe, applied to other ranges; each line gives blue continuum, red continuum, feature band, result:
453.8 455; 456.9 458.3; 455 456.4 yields 0.00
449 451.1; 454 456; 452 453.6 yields 0.13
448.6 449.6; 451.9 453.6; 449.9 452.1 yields -0.12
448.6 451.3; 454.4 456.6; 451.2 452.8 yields 0.04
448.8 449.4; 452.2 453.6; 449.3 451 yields -0.07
